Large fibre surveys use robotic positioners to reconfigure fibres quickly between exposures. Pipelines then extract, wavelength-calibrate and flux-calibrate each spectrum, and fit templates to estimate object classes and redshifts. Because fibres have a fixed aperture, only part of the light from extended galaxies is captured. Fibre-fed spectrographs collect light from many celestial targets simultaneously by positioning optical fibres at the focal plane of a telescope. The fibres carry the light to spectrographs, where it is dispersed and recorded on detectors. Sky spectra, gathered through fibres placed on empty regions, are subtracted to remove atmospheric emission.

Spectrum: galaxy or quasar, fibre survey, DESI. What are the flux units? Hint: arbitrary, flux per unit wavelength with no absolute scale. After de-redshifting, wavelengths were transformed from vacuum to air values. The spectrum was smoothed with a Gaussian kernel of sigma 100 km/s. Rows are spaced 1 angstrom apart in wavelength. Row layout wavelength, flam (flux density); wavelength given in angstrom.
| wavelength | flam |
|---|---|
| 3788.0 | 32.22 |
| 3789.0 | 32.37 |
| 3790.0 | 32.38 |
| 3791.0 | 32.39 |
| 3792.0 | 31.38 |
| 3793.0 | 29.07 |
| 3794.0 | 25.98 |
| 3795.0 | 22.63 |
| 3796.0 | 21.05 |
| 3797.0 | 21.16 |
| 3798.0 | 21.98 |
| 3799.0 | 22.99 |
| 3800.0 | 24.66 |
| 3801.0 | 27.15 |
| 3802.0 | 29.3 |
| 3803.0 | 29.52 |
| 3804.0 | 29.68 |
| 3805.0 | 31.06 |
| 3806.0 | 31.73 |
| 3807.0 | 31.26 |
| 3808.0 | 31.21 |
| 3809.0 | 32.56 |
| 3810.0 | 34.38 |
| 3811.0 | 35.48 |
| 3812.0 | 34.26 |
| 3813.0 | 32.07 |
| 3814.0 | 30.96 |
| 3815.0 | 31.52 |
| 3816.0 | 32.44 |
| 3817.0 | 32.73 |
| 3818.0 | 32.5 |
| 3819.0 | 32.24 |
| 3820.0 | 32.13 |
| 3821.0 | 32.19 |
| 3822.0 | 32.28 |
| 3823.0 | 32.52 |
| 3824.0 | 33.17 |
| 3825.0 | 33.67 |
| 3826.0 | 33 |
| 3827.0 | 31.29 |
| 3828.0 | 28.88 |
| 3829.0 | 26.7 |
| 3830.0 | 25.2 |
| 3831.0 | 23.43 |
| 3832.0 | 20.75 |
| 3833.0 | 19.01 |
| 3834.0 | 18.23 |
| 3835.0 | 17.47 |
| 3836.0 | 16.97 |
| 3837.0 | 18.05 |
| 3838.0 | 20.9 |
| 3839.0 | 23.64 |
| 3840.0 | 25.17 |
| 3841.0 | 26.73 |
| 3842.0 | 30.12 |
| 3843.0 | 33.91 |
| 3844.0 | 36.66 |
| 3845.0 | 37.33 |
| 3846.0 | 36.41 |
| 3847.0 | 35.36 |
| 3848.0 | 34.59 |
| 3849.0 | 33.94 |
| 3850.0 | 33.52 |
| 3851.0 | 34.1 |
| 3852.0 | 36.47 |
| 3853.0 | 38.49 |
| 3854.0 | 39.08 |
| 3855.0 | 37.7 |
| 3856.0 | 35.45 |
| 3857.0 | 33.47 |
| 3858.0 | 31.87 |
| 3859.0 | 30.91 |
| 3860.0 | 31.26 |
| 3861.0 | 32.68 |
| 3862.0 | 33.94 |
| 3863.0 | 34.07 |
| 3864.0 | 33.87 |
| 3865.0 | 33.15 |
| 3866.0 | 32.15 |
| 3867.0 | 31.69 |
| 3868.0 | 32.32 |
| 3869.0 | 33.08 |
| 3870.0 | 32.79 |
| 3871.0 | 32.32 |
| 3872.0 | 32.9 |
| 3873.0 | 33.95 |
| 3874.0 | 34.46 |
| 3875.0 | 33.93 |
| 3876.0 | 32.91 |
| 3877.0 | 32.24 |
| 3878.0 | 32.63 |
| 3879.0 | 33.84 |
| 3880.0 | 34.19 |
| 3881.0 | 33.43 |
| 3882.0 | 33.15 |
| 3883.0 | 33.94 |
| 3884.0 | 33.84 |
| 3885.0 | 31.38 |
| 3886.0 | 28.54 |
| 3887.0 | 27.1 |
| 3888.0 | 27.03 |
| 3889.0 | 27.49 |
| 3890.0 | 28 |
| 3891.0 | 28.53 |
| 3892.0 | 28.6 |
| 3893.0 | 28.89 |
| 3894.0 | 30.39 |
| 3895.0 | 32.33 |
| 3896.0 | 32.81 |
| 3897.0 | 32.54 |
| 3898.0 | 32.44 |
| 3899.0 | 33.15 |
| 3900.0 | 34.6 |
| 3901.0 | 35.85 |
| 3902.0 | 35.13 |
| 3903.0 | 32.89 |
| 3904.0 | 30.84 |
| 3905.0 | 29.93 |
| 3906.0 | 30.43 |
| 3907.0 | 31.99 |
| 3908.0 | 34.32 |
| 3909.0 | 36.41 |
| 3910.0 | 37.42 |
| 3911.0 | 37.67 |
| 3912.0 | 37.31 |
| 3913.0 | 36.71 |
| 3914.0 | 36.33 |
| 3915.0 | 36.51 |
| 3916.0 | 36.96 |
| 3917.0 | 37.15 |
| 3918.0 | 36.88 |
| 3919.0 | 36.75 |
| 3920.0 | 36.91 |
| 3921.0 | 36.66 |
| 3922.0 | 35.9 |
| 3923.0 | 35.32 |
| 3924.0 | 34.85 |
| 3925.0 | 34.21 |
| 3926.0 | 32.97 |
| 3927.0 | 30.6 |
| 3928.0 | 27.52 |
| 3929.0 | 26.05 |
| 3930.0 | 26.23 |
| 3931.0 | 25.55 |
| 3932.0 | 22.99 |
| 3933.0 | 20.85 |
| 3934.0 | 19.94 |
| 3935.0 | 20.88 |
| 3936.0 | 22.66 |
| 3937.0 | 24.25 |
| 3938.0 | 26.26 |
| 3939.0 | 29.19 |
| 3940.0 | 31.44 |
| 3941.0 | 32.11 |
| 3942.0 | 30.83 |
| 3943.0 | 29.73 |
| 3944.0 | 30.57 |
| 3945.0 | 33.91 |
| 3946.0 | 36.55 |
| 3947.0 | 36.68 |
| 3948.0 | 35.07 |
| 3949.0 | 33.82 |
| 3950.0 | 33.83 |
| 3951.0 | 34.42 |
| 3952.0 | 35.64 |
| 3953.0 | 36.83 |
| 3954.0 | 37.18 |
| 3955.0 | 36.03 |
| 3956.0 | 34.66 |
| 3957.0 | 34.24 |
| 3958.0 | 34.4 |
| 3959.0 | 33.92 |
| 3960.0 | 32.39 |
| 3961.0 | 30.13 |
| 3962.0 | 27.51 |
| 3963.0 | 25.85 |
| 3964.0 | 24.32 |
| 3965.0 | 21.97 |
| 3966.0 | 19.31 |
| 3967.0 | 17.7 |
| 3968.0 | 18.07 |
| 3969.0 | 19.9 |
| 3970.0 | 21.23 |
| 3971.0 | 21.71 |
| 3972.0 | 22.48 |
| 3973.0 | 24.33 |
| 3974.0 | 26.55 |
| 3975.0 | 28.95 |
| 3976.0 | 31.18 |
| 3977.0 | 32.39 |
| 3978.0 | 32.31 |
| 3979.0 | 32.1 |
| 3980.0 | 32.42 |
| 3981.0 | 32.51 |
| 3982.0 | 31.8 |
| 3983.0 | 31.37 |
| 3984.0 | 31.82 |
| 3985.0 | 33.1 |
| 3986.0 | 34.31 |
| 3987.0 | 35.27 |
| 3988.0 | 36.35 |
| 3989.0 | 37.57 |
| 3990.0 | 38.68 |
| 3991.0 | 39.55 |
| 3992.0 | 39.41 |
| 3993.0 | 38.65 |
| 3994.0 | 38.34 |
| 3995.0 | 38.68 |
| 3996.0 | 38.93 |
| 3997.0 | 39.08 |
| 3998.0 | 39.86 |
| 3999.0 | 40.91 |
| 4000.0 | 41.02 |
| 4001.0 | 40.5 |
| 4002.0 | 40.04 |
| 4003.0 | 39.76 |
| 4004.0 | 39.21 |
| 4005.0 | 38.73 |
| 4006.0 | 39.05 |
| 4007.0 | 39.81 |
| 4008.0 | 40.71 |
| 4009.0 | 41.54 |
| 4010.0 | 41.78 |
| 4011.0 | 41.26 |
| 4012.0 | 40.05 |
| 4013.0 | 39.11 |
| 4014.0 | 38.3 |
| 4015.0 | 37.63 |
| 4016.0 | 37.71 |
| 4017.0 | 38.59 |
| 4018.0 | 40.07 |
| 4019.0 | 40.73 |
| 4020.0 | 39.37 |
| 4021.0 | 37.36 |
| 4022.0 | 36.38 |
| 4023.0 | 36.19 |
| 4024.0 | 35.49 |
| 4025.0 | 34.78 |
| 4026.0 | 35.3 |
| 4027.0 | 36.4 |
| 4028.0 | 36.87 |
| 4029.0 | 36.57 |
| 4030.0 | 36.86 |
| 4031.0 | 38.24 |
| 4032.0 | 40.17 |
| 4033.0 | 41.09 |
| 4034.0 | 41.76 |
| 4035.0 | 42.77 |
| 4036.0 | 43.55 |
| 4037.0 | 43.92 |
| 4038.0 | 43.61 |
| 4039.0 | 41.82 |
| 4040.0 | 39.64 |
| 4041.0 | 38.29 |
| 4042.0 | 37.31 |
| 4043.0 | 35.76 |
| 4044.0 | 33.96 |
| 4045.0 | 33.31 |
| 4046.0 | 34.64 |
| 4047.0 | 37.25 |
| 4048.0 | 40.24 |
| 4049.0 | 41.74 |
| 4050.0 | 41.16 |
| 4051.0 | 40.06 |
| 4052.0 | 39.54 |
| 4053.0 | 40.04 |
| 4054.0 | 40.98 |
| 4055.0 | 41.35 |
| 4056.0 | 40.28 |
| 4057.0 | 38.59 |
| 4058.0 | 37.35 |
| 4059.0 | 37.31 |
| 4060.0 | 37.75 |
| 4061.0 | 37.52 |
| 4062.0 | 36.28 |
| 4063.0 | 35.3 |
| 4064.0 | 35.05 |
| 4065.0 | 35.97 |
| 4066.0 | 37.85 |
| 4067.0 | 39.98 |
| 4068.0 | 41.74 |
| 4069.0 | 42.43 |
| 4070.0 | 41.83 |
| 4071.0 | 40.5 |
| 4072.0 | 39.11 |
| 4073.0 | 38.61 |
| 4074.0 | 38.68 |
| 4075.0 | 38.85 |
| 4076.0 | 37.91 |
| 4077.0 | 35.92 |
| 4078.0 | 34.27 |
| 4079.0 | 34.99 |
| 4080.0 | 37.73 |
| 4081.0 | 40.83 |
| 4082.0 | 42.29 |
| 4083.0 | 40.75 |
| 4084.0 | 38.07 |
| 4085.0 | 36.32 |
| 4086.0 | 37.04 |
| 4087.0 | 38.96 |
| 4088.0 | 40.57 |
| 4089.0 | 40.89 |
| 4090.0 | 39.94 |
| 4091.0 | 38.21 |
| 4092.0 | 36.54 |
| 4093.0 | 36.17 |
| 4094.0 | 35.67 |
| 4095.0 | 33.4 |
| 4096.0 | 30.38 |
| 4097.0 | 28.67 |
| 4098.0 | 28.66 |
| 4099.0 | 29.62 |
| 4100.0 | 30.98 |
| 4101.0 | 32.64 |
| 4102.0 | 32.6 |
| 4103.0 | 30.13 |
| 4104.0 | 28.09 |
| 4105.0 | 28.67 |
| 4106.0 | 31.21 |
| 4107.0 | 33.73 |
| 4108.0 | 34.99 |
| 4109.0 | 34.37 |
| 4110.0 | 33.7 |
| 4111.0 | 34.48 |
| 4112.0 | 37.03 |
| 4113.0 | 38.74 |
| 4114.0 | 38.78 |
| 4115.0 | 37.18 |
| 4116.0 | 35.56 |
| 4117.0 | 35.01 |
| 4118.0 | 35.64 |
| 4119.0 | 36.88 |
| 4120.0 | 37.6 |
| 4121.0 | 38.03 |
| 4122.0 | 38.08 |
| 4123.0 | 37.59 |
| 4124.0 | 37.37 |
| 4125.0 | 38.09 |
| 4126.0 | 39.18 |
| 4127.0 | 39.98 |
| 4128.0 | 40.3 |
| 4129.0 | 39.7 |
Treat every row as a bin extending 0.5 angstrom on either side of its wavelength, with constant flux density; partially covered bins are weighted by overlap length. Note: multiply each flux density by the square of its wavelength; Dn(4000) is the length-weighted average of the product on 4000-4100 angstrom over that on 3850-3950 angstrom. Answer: 1.3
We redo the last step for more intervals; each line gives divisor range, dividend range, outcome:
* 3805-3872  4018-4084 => 1.38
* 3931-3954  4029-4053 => 1.38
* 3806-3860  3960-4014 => 1.18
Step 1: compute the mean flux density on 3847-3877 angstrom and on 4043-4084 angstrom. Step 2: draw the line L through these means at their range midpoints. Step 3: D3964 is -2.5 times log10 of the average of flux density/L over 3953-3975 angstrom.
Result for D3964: 0.31 mag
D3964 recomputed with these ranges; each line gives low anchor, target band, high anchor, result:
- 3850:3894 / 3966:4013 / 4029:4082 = 0.07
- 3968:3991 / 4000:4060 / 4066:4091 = -0.13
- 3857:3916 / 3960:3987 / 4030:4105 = 0.27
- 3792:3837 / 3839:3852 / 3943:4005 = -0.13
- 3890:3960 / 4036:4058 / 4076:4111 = -0.15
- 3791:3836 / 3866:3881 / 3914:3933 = -0.08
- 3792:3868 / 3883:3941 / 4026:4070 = 0.07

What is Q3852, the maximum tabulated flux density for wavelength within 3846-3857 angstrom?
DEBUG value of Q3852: 39.08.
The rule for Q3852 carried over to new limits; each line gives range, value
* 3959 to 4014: 41.78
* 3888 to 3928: 37.67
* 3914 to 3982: 37.18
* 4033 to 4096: 43.92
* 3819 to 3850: 37.33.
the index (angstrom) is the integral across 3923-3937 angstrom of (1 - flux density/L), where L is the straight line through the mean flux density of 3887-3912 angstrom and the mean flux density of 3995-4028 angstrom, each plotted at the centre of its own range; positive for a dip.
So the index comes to 2.9 angstrom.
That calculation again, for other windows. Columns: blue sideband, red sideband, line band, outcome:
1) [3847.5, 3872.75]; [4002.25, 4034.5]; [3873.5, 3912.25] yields 2.78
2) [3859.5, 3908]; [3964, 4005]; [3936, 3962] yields -0.26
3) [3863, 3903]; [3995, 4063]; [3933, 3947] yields 2.60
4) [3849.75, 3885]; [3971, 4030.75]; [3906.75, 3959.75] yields 3.77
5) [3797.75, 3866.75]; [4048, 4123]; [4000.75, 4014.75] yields -2.02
